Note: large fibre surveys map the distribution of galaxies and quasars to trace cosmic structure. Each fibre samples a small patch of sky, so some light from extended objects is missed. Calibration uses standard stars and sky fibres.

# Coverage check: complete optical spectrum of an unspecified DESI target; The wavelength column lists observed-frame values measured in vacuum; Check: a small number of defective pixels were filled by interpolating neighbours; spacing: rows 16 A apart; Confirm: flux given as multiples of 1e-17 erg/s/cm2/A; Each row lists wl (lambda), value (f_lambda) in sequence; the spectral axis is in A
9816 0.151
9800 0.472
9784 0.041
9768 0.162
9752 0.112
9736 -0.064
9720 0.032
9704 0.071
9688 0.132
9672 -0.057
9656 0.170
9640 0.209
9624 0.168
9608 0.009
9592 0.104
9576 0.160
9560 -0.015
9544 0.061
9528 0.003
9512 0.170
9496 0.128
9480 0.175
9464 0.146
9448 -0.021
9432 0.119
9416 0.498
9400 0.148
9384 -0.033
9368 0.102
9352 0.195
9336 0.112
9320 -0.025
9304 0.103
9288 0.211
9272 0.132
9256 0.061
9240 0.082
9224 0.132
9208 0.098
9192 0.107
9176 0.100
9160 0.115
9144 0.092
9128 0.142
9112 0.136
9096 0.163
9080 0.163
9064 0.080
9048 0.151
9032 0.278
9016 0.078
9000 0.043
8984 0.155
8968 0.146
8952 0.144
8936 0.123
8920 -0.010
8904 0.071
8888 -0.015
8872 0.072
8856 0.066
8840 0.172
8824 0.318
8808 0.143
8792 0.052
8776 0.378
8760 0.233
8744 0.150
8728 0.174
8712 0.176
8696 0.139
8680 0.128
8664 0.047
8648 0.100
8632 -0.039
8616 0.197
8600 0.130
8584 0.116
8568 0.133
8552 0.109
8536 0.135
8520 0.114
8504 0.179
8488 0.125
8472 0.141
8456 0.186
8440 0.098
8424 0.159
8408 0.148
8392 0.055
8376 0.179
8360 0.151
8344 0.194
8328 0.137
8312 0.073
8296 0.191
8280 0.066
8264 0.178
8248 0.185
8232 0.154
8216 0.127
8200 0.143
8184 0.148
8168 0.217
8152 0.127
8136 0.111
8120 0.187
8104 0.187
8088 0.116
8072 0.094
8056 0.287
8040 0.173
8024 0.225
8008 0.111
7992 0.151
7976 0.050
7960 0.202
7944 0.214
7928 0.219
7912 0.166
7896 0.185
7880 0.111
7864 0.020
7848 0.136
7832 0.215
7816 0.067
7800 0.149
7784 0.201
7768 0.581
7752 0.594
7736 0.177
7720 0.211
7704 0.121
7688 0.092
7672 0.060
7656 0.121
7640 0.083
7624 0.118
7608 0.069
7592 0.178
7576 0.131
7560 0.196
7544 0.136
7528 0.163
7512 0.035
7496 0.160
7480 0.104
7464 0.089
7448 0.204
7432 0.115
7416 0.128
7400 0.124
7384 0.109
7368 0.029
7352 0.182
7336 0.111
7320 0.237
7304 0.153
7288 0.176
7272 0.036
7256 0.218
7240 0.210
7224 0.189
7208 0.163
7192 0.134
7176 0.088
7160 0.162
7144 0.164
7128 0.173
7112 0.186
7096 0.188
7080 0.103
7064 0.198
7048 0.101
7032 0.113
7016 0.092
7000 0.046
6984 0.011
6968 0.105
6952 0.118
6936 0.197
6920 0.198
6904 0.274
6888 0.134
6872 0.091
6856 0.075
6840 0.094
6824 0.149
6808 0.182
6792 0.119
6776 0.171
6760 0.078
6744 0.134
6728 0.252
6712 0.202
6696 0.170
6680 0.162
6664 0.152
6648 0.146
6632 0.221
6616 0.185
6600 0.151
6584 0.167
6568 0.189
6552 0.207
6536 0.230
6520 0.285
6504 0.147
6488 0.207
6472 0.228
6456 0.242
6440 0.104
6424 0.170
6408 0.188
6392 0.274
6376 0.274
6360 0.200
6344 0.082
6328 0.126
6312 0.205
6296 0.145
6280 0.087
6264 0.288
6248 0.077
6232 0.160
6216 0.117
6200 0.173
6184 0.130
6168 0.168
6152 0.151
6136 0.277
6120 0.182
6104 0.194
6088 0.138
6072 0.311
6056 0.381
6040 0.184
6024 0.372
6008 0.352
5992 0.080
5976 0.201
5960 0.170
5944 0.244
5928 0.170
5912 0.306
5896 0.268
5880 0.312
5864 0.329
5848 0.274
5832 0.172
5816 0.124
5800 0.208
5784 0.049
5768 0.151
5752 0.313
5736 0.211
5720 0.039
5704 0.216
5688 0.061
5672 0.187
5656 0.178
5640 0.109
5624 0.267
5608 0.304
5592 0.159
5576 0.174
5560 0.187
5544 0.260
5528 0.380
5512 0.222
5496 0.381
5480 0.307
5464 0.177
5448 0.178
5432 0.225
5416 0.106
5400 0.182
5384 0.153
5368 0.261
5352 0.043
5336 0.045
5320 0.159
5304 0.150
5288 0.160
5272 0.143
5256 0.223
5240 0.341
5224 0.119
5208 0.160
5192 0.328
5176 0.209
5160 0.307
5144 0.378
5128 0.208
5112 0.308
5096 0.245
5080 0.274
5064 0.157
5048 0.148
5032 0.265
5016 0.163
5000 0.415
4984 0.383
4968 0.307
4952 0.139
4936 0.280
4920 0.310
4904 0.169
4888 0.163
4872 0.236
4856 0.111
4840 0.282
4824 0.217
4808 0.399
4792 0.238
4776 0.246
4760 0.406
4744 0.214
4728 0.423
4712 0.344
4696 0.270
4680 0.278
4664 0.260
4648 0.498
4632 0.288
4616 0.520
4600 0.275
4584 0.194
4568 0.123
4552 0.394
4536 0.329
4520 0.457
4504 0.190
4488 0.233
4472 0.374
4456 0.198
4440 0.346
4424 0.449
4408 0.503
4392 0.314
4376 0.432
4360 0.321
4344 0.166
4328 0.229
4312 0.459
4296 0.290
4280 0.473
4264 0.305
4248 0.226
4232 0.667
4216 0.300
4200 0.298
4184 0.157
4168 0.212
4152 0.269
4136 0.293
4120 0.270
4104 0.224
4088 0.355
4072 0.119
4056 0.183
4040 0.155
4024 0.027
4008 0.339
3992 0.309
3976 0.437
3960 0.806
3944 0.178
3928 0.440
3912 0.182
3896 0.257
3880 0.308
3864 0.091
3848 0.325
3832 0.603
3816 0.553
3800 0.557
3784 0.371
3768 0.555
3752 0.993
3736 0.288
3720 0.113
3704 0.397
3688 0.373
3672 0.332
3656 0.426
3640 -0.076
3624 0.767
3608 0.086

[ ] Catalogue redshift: 1.081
